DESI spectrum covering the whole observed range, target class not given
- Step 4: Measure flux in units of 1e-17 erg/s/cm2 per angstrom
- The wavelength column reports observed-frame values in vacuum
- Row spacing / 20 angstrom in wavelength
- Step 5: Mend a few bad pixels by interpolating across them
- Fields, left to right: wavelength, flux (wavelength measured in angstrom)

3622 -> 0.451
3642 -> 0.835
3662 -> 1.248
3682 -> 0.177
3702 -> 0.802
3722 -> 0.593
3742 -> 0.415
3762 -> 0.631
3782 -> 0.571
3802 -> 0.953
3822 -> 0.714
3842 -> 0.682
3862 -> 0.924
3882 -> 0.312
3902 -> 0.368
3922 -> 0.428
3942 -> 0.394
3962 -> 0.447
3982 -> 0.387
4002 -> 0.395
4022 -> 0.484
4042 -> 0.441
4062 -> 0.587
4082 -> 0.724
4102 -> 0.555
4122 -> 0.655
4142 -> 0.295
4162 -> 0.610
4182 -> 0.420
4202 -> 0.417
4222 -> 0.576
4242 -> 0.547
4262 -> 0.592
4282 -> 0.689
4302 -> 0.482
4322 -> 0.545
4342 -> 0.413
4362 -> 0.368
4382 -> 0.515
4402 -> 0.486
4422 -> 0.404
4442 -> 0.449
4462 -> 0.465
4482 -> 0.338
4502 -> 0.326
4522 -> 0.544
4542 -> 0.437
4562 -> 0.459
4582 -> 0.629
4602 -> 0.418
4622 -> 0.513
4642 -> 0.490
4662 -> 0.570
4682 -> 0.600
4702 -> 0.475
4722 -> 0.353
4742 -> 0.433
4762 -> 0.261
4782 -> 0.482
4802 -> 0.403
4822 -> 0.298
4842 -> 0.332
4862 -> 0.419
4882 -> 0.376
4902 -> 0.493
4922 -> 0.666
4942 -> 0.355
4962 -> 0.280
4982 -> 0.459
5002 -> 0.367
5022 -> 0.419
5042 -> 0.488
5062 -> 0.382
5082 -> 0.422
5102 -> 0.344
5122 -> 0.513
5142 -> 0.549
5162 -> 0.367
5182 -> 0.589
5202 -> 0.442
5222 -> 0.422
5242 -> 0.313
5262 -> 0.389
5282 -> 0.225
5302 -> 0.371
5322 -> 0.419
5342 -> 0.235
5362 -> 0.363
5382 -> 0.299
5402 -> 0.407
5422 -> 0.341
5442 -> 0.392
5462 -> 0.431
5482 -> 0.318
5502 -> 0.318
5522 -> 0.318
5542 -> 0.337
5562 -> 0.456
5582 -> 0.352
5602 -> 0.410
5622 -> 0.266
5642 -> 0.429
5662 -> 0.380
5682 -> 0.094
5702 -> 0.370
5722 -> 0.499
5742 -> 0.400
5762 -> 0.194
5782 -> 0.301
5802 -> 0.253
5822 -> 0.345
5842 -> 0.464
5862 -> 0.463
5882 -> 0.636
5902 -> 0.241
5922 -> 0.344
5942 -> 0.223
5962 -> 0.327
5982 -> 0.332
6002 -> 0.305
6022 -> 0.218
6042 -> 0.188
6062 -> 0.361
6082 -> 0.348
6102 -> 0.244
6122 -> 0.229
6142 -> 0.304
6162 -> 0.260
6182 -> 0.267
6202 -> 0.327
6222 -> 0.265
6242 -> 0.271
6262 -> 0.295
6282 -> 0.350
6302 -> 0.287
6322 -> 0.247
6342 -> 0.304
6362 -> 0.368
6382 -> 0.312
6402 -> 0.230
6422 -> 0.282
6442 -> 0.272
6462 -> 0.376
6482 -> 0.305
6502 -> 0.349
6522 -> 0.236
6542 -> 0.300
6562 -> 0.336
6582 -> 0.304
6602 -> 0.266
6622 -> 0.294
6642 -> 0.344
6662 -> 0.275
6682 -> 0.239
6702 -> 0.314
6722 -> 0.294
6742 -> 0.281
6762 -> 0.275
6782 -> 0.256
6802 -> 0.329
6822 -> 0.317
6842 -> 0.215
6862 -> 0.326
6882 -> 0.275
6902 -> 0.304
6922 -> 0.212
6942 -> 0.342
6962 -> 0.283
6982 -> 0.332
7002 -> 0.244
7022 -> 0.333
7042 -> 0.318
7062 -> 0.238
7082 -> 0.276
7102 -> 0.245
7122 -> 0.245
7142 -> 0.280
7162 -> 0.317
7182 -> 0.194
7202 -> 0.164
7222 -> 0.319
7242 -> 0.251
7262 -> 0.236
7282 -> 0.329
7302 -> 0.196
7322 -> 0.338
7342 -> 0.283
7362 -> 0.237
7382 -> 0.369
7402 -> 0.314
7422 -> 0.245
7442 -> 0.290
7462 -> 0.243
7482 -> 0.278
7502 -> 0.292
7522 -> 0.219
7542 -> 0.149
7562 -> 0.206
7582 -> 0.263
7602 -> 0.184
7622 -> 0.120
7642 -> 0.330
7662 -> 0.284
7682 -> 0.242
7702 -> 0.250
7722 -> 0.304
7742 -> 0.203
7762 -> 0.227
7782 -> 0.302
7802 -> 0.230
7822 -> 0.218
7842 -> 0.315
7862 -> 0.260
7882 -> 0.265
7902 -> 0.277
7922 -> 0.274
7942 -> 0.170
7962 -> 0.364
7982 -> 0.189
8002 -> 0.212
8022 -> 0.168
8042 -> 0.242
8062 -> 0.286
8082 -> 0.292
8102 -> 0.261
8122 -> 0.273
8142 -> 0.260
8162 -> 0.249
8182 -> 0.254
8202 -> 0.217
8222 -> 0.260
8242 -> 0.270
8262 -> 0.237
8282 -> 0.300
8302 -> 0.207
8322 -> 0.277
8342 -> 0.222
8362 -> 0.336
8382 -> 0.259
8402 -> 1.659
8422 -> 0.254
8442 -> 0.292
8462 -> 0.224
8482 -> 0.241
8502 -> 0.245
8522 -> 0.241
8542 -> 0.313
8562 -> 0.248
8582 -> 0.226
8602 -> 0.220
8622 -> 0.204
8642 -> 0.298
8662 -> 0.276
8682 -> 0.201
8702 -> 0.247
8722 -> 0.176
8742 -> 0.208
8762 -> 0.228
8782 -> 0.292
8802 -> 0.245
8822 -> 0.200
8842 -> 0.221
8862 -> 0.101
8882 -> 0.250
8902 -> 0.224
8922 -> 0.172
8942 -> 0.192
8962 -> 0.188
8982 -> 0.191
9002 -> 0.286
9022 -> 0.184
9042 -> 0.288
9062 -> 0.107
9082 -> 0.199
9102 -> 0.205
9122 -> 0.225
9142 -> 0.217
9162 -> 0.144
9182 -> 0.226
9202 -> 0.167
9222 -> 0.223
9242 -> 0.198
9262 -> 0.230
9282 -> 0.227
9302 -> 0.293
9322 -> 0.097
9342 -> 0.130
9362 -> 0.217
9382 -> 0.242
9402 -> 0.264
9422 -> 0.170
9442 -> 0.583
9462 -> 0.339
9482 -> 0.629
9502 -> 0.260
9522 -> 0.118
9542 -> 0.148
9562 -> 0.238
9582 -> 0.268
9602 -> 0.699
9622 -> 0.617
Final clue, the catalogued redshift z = 1.577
